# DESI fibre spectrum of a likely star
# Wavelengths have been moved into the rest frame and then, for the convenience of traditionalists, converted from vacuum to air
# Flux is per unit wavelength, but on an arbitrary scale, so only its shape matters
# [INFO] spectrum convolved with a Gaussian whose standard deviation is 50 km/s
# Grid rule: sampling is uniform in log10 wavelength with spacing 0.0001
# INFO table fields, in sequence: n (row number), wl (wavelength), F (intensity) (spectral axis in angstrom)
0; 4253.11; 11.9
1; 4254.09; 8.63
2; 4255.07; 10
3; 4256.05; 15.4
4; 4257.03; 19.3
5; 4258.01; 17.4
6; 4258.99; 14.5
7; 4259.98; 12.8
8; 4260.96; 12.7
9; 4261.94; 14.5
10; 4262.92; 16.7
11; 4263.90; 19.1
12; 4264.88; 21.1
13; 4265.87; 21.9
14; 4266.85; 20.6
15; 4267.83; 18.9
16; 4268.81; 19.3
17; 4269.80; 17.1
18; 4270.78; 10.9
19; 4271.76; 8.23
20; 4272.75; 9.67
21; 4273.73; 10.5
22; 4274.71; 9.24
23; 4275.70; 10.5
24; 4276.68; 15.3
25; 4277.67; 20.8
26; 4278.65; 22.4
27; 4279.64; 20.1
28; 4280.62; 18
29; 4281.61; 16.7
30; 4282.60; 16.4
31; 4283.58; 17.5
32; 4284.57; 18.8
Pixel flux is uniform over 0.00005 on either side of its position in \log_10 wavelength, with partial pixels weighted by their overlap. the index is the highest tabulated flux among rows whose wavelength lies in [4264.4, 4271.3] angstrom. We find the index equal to 21.9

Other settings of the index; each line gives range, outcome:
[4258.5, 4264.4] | 19.1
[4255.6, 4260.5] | 19.3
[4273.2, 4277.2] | 15.3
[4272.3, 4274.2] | 10.5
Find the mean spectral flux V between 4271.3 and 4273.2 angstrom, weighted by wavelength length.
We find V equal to 8.92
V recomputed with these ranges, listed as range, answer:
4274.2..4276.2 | 9.93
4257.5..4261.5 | 14.4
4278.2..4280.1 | 21.2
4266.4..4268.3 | 19.8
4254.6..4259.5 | 15.3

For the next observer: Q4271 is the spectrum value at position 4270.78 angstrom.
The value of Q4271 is 10.9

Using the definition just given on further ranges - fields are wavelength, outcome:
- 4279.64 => 20.1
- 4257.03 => 19.3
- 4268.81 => 19.3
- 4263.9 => 19.1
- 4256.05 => 15.4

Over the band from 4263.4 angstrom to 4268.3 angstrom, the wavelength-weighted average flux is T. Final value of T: 20.3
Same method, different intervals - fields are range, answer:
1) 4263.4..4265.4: 20.1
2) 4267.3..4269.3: 19.2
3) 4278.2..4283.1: 18.7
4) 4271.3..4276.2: 9.65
